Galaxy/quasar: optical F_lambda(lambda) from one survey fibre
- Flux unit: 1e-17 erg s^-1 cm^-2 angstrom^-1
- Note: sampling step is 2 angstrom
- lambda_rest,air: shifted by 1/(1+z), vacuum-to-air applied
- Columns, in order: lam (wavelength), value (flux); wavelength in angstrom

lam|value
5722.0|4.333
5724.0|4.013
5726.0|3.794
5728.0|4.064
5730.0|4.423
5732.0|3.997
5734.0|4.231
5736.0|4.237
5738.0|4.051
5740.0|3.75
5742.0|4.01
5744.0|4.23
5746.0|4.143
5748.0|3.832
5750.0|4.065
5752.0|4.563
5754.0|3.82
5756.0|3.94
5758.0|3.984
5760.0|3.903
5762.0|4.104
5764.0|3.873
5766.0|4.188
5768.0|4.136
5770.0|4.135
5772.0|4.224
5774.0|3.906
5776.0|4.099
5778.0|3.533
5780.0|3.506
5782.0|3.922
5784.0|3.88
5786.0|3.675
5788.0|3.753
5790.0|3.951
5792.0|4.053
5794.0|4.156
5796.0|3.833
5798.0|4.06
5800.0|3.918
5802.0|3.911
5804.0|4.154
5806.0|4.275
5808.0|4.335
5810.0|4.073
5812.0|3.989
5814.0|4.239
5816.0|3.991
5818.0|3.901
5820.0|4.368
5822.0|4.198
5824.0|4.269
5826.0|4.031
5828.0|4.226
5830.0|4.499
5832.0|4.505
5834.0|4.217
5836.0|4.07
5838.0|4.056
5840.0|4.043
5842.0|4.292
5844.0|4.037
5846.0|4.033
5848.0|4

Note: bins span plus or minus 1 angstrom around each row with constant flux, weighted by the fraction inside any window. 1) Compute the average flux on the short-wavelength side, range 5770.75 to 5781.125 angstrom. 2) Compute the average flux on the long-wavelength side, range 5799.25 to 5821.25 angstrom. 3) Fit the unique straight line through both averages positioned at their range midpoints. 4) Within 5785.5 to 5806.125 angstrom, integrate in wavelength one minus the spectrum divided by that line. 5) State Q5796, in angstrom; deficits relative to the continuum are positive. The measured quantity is 0.2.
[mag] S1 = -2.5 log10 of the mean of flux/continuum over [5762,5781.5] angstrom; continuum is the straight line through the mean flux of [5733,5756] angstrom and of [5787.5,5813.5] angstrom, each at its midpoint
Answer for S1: 0.03 mag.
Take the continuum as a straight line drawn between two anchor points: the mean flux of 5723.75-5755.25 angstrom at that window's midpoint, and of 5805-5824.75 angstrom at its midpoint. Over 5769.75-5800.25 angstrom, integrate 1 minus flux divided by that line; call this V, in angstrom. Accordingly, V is 1.6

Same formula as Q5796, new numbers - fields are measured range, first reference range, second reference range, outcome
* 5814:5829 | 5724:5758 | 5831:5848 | -0.1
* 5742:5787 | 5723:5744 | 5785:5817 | 0.7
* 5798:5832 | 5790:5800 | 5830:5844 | -0.4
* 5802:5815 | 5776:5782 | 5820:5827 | -0.4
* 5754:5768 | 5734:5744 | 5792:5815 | 0.2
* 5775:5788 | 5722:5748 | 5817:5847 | 1.1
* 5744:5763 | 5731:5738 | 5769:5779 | 0.1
